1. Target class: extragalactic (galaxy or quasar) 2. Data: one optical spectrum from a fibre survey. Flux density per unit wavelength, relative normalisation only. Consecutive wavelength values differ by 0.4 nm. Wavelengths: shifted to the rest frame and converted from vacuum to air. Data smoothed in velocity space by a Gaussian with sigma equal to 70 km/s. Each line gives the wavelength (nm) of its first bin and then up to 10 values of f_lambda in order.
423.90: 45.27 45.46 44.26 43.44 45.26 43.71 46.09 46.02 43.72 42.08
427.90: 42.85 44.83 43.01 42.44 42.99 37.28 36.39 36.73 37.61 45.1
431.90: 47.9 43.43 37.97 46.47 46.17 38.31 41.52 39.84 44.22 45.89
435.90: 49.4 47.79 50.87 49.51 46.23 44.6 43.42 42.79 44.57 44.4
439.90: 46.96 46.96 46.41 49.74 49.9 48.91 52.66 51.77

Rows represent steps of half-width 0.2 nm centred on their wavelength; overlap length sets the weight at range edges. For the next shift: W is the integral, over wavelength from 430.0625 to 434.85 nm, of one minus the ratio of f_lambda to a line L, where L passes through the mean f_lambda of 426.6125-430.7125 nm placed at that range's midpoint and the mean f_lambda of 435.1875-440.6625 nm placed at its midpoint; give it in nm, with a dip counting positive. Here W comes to 0.24 nm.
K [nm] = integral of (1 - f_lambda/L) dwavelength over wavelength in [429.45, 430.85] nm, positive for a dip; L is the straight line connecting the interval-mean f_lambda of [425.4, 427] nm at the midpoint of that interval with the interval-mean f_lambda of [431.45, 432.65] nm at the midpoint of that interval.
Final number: 0.21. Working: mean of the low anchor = 45.2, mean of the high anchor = 44.6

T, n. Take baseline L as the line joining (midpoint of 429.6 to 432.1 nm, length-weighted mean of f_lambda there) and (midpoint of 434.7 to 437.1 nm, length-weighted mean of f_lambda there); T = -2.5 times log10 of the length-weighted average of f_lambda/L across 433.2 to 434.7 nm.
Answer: 0.06 mag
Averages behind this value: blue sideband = 40.3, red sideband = 47.1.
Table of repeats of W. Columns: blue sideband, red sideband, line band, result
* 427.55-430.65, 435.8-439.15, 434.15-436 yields 0.05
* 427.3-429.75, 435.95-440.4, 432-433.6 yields 0.03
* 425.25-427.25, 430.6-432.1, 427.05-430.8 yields 0.20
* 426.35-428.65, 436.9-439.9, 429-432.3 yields 0.25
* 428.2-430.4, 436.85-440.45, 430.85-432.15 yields -0.03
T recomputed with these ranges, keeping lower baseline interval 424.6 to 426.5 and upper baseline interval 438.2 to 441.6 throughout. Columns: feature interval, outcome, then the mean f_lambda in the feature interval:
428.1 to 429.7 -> 0.040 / 43.3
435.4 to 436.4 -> -0.051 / 47.9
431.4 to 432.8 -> 0.033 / 43.9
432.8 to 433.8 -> 0.017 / 44.7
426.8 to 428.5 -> 0.031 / 43.5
